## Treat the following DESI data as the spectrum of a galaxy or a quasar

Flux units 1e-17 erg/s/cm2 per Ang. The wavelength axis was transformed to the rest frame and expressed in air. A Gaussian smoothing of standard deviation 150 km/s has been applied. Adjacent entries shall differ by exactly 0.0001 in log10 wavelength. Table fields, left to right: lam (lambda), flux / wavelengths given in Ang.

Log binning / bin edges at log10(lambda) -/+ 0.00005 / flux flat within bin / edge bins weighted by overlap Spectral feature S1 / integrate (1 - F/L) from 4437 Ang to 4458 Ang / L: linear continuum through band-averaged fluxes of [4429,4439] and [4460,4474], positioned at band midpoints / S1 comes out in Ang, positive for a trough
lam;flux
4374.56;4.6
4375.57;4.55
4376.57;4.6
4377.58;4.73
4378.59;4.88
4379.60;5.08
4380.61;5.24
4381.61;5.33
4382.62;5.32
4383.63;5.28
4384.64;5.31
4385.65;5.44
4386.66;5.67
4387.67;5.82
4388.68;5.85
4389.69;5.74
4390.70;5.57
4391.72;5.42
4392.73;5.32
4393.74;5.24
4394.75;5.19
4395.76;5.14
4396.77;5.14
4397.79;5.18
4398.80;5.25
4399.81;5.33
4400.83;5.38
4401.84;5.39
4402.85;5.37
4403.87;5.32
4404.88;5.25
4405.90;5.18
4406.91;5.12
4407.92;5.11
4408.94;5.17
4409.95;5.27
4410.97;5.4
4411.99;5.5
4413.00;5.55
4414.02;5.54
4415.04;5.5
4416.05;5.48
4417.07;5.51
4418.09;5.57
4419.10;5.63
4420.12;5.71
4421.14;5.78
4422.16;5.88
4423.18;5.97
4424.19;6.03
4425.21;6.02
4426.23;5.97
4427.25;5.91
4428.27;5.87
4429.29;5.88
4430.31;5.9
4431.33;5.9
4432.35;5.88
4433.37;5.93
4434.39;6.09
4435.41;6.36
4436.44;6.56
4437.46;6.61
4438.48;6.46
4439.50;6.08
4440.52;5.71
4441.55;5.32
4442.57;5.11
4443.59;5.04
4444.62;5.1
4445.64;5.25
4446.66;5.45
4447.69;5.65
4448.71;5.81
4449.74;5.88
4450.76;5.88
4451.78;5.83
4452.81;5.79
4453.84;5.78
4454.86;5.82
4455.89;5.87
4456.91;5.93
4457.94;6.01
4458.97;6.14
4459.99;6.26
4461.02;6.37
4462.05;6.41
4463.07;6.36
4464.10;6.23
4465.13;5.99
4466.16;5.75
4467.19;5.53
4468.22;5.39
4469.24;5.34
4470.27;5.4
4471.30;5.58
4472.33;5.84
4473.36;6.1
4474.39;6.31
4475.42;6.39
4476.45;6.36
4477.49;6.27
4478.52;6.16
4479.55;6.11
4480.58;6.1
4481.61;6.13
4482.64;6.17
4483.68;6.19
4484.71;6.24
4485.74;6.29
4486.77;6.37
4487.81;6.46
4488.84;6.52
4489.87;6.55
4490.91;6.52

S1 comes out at 1.1 Ang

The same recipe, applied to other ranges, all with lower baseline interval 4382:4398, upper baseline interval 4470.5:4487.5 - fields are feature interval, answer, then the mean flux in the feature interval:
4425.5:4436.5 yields -0.47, 6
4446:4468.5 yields 0.21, 5.92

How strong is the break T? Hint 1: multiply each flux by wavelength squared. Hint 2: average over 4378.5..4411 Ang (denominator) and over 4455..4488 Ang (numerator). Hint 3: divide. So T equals 1.2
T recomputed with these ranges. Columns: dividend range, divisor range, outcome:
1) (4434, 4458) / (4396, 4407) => 1.12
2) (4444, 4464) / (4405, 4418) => 1.12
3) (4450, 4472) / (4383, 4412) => 1.13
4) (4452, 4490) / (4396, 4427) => 1.14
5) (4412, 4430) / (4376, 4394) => 1.10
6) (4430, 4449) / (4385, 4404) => 1.09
